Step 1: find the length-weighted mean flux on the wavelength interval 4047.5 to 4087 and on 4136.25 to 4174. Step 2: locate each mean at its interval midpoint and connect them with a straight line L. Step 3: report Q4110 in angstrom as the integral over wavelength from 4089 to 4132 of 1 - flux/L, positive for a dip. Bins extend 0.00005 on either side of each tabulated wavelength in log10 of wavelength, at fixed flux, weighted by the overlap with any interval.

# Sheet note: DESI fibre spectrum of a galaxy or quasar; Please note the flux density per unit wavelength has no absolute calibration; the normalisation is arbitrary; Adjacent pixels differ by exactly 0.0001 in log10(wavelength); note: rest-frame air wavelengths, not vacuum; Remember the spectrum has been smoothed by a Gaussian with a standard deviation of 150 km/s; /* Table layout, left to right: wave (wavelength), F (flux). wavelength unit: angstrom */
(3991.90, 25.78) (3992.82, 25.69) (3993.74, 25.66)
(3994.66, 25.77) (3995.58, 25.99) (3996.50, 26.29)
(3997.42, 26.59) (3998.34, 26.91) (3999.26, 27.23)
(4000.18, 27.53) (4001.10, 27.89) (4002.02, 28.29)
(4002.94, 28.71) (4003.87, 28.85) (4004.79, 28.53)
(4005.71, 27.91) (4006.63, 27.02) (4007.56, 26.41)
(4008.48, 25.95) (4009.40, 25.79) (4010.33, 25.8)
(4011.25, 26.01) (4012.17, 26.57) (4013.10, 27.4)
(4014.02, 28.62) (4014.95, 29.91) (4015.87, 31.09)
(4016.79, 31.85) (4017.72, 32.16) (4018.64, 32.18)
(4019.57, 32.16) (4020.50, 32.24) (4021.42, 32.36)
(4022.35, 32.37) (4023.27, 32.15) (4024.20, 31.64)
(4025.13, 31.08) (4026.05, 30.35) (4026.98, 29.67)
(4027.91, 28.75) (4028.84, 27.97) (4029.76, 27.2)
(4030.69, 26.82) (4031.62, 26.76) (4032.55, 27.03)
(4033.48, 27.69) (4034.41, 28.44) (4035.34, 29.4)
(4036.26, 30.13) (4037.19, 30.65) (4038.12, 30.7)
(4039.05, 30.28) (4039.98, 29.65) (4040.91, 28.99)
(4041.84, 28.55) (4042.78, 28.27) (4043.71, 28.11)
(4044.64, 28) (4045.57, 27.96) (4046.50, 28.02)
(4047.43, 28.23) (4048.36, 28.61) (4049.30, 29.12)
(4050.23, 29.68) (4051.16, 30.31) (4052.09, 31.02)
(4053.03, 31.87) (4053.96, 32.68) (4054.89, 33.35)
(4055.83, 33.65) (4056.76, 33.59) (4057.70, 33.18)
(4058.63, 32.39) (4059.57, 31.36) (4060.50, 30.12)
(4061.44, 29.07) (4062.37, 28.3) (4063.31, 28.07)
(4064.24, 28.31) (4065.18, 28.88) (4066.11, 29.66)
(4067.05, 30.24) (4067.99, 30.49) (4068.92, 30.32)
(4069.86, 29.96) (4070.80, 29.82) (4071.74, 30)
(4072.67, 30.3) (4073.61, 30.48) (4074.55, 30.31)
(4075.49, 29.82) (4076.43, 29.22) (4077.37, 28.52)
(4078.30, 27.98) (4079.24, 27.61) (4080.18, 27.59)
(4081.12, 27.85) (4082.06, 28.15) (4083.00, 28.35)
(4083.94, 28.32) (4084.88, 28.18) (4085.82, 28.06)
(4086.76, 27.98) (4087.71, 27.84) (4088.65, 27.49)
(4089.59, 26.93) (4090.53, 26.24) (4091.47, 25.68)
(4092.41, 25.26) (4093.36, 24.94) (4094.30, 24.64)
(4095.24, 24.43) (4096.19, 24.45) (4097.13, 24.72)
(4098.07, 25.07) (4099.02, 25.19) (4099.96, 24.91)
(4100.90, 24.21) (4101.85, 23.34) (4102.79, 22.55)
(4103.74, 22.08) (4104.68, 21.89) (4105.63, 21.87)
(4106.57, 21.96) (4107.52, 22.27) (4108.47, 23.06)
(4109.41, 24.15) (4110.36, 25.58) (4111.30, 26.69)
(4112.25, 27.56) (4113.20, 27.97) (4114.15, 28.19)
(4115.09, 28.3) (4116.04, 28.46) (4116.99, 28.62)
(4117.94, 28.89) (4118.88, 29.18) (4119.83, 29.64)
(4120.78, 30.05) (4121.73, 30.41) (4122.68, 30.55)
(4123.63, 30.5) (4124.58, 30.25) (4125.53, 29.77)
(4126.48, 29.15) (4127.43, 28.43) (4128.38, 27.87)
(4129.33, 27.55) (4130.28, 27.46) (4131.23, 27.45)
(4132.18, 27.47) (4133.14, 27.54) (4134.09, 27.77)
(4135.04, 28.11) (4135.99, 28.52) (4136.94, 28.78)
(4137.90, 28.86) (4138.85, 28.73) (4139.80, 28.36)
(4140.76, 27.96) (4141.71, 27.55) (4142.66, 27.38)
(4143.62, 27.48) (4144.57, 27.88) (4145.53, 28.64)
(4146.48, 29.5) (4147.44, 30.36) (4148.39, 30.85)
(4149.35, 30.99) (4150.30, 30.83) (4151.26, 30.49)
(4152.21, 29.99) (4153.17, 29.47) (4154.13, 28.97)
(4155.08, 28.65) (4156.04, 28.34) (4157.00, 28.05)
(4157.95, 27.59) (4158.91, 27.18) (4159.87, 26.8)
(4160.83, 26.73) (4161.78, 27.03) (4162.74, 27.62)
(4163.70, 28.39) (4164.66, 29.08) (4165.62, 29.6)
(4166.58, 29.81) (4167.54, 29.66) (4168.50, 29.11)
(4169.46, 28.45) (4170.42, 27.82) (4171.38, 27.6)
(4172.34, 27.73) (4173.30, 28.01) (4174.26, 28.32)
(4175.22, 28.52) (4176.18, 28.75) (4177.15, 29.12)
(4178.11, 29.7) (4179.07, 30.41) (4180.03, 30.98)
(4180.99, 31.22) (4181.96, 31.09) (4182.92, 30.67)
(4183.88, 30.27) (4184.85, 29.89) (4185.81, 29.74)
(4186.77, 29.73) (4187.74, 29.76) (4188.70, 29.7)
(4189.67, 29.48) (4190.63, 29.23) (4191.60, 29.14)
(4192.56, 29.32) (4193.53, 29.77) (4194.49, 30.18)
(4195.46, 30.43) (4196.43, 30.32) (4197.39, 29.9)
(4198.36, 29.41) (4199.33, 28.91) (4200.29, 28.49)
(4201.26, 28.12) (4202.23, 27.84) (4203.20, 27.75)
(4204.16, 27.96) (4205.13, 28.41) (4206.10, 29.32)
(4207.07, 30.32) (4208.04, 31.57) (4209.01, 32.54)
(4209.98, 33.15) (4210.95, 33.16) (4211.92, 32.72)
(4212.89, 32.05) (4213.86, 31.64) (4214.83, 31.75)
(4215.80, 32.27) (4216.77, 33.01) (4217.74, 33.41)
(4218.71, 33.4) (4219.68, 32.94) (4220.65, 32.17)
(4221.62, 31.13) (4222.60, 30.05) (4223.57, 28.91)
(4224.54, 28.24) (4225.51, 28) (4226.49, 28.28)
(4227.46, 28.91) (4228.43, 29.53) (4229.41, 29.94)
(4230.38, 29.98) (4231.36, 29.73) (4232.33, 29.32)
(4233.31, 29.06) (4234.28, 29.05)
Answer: 4.1 angstrom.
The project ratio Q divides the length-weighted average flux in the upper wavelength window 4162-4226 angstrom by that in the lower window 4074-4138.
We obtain 1.1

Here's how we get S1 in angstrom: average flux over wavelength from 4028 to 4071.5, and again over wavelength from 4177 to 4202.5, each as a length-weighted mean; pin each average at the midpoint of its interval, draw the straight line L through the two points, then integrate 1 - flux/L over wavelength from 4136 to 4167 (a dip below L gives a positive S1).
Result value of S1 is 1.1 angstrom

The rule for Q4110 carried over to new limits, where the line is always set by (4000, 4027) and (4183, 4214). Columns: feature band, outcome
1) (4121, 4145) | 1.02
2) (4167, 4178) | 0.51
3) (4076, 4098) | 1.96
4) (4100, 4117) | 2.77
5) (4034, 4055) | -0.13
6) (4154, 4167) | 0.76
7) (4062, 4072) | 0.01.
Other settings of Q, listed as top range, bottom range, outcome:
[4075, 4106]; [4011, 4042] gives 0.88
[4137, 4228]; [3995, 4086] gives 1.01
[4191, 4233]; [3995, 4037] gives 1.06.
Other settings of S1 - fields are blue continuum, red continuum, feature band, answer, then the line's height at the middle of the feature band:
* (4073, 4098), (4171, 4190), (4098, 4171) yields 1.9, 28.5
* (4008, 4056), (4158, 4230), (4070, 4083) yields 0.2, 29.6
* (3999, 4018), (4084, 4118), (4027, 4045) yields -0.9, 27.3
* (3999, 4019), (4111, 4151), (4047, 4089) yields -1.8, 28.5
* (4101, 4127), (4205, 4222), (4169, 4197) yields 0.8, 30.4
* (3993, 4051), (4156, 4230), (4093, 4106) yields 2.3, 29.1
